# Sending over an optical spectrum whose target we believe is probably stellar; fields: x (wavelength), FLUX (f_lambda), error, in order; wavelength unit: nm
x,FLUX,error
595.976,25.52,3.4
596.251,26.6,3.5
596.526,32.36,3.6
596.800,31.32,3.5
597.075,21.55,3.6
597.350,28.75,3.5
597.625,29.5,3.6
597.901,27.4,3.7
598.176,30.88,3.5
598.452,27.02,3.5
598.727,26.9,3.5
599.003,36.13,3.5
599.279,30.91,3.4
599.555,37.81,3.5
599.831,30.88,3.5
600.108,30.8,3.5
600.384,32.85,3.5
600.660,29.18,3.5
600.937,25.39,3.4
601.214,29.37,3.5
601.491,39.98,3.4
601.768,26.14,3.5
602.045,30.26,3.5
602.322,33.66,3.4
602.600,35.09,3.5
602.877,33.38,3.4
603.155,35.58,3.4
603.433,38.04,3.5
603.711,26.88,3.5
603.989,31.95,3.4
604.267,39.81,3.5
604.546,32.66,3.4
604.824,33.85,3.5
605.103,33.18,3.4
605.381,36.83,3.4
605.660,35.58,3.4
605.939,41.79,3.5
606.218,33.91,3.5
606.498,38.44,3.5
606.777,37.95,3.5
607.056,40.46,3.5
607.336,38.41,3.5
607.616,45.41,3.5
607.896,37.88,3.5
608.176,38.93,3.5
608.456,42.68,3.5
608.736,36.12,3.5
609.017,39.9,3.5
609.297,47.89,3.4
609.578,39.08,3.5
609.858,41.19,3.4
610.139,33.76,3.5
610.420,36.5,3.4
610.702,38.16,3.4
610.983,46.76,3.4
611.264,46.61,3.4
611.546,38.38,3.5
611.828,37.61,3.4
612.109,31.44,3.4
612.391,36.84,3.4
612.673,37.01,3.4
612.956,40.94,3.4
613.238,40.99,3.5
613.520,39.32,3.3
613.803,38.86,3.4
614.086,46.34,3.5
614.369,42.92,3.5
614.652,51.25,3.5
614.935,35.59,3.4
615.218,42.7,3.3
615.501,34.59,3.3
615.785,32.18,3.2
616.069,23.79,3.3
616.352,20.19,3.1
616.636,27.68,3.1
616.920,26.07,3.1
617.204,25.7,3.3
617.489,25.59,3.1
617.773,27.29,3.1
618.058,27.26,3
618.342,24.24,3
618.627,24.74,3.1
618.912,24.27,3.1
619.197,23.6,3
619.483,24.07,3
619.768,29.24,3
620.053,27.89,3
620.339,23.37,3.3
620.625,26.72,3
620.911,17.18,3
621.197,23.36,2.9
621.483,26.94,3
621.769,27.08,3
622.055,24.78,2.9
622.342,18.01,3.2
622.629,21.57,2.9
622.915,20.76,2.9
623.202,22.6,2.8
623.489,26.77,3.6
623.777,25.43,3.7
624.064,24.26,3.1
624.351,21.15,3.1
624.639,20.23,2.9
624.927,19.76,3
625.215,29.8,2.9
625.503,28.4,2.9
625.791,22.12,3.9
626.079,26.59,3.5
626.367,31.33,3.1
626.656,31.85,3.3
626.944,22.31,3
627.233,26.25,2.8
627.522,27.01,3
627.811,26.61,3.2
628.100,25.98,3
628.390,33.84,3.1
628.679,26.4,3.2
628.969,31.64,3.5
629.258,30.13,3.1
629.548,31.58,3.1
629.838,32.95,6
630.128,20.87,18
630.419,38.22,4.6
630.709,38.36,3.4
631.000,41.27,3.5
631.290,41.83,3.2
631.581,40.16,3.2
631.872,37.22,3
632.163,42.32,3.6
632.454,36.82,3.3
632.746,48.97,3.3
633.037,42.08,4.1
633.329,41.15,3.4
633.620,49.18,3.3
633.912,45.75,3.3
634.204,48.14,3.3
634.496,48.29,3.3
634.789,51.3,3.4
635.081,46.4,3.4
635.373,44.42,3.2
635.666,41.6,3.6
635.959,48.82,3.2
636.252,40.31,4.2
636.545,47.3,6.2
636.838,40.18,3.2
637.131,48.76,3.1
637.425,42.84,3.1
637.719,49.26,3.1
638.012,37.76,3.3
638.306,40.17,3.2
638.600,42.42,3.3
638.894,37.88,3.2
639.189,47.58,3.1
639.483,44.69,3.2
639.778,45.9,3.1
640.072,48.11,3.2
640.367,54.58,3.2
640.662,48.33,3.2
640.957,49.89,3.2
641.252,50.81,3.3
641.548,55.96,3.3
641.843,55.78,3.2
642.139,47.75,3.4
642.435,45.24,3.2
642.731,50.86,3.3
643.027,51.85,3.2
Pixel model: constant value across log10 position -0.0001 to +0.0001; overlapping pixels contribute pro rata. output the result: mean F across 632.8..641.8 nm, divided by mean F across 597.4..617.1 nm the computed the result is 1.30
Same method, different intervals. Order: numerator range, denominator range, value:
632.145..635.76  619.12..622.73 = 1.87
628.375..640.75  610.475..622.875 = 1.34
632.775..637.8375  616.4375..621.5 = 1.81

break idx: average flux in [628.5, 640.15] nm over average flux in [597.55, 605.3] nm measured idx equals 1.29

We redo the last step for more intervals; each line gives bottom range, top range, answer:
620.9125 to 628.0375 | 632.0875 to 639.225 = 1.80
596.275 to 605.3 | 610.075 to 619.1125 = 1.09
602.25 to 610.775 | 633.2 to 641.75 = 1.24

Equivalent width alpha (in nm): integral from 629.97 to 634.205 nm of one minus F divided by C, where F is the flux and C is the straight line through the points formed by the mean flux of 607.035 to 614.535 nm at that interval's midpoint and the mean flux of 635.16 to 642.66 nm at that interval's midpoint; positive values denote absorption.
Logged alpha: 0.40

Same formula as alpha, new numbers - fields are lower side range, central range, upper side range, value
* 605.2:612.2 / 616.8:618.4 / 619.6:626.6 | 0.213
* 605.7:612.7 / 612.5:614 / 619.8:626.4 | -0.204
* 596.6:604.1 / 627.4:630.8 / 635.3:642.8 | 0.983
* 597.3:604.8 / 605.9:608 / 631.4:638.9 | -0.326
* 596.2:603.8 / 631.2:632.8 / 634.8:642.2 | 0.111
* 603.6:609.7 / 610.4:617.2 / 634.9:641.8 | 0.446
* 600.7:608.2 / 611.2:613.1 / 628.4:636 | -0.085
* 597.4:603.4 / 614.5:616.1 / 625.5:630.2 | -0.430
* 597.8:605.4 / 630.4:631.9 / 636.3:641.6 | 0.115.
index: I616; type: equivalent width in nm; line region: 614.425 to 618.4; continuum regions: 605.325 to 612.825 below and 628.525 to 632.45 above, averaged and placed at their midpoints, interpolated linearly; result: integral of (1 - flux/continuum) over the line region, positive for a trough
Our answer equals 0.74 nm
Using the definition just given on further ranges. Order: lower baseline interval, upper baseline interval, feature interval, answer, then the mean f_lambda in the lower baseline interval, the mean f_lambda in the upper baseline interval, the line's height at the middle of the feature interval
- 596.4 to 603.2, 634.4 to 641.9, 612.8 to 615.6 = -0.36 nm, 30.9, 46.4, 36.7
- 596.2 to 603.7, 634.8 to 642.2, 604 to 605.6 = -0.10 nm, 31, 46.4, 32.9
